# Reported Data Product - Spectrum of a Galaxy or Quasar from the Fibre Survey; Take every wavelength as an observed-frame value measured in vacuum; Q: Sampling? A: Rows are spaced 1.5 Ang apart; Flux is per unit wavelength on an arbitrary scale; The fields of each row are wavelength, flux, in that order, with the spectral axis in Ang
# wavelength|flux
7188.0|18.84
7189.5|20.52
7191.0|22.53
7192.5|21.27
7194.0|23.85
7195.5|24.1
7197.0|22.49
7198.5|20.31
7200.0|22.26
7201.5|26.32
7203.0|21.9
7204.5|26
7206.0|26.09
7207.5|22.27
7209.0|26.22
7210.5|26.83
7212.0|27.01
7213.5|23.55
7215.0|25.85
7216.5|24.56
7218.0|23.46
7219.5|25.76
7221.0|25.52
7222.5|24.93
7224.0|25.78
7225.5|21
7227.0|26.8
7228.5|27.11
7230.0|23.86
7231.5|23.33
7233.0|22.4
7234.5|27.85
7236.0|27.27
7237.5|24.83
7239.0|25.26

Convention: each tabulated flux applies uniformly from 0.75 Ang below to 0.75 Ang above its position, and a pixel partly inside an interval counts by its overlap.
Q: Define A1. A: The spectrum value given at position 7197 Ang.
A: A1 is 22.49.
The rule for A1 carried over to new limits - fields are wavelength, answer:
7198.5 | 20.31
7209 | 26.22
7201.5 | 26.32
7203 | 21.9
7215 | 25.85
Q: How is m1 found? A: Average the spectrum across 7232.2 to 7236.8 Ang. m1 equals 25.8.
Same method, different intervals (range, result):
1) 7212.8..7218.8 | 24.4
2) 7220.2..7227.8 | 24.8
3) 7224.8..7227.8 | 24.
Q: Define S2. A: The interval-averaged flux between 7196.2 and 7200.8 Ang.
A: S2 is 21.8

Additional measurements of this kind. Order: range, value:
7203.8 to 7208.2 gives 24.8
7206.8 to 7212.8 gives 25.6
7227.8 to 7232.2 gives 24.8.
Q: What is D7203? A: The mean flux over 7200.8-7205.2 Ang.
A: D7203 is 24.7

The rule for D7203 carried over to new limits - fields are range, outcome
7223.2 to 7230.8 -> 24.9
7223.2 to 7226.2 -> 23.5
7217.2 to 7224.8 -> 25.1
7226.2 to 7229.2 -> 26.9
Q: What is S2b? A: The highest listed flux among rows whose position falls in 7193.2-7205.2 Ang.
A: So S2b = 26.32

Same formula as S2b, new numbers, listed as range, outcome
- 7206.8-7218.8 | 27.01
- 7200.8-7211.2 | 26.83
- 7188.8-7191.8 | 22.53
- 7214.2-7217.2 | 25.85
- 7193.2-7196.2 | 24.1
